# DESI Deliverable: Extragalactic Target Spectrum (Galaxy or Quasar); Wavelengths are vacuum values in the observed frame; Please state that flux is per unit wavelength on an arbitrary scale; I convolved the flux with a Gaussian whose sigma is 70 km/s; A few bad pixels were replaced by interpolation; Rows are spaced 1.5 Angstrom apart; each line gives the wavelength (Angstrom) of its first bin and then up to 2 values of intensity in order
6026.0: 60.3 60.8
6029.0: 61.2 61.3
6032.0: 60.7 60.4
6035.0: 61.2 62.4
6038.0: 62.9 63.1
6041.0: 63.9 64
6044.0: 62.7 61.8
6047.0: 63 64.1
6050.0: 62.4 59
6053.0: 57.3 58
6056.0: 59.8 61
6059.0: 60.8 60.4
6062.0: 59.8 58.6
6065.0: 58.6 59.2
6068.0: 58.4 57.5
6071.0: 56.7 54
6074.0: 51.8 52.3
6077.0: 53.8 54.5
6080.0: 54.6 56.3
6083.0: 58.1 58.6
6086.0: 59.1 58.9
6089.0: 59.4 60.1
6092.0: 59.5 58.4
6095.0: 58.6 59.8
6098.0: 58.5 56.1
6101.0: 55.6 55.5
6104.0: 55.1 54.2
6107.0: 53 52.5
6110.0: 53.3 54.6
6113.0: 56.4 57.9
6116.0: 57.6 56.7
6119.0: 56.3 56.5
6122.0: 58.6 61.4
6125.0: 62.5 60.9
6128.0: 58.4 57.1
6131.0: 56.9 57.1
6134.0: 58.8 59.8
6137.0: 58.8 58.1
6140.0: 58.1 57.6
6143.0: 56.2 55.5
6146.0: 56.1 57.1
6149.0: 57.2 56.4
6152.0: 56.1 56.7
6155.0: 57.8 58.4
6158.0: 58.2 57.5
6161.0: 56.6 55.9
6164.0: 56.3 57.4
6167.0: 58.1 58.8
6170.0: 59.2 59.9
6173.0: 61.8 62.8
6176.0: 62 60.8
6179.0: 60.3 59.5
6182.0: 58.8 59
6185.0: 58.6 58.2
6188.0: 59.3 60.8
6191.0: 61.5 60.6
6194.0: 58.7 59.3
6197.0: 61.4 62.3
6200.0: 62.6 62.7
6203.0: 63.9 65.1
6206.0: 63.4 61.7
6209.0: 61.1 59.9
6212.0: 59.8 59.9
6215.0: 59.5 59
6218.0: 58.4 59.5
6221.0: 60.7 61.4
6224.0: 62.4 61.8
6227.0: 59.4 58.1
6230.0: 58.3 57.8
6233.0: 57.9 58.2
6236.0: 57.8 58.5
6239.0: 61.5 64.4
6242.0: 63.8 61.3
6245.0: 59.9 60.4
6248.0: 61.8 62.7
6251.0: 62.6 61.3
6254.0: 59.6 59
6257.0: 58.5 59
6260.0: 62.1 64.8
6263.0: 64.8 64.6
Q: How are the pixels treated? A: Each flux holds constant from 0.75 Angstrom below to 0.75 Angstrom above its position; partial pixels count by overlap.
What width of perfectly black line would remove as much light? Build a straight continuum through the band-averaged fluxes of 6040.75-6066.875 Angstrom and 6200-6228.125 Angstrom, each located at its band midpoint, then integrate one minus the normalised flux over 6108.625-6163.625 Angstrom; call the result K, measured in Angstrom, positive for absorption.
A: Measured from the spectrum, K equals 3.2 Angstrom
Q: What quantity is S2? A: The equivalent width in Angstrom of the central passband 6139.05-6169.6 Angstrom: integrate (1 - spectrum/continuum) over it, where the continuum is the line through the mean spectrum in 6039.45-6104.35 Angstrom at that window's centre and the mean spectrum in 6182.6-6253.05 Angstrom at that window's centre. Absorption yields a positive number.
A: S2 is 1.3 Angstrom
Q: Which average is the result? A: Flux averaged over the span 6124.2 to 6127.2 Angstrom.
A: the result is 61.7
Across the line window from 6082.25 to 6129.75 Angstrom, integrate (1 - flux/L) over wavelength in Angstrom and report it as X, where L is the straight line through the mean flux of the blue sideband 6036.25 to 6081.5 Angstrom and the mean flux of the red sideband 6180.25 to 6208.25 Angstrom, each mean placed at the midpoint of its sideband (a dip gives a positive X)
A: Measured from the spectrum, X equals 1.8 Angstrom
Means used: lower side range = 59.1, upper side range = 60.9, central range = 57.5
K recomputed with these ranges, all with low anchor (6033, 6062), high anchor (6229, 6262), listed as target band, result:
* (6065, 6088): 1.88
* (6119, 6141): 0.85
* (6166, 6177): 0.09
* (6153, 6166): 0.79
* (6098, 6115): 1.70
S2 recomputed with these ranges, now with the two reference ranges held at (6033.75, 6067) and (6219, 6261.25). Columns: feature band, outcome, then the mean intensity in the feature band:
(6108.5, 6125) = 1.0 Angstrom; 57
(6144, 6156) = 0.8 Angstrom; 56.7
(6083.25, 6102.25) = 0.8 Angstrom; 58.5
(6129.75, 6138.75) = 0.4 Angstrom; 58.2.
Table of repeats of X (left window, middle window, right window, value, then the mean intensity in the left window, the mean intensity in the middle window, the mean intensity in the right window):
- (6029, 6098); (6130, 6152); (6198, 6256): 1.0 Angstrom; 59.3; 57.4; 60.8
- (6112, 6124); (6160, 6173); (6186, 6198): 0.3 Angstrom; 57.5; 58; 60.1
